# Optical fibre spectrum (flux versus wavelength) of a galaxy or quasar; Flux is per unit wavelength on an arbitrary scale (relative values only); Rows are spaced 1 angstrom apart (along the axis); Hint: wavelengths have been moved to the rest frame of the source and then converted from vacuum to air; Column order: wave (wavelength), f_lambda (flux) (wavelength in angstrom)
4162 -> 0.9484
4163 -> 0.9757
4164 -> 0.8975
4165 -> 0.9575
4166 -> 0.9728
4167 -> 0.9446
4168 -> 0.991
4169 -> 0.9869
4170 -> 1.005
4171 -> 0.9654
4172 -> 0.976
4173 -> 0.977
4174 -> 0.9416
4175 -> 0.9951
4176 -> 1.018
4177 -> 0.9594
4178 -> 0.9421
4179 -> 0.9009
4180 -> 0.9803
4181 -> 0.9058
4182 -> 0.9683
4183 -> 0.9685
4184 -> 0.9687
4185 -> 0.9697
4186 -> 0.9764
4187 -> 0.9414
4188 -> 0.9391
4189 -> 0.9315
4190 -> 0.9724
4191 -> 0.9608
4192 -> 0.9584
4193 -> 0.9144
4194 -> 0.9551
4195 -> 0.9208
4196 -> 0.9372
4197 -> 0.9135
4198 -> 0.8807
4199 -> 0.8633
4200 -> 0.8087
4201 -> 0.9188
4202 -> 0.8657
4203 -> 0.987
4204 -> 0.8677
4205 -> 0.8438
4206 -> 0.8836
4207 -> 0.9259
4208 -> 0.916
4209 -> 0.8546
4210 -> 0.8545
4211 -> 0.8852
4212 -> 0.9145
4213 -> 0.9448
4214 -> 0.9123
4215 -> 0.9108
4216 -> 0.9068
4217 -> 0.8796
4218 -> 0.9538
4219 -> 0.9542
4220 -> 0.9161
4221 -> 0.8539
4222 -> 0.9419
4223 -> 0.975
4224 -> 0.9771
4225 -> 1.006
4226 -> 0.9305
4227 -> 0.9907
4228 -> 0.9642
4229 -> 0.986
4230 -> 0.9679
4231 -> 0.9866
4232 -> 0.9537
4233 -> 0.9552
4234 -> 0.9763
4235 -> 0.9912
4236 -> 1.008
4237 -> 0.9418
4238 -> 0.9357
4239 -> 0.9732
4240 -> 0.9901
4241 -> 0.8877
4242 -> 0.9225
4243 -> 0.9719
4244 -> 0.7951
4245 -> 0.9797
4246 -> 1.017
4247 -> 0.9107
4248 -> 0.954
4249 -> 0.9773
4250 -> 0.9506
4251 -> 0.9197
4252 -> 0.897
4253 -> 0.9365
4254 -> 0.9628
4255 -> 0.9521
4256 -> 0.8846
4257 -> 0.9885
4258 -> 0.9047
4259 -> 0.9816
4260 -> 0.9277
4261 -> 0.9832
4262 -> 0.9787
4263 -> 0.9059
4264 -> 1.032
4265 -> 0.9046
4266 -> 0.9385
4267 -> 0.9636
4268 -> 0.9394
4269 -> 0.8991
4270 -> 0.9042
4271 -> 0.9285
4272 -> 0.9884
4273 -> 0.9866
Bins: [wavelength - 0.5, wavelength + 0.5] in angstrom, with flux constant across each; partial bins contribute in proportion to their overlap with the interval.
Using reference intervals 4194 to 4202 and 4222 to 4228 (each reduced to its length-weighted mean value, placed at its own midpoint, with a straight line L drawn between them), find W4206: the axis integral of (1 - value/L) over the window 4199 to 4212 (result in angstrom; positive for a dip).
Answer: 0.4 angstrom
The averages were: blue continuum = 0.894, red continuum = 0.972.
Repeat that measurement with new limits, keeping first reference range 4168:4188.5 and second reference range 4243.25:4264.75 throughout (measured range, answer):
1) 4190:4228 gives 1.6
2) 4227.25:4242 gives -0.2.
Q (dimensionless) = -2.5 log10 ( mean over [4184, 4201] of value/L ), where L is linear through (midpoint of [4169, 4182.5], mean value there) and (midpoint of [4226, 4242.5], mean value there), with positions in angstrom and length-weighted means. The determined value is 0.04 mag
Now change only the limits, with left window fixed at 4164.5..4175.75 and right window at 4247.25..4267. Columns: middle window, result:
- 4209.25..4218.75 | 0.062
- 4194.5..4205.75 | 0.086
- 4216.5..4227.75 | 0.016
